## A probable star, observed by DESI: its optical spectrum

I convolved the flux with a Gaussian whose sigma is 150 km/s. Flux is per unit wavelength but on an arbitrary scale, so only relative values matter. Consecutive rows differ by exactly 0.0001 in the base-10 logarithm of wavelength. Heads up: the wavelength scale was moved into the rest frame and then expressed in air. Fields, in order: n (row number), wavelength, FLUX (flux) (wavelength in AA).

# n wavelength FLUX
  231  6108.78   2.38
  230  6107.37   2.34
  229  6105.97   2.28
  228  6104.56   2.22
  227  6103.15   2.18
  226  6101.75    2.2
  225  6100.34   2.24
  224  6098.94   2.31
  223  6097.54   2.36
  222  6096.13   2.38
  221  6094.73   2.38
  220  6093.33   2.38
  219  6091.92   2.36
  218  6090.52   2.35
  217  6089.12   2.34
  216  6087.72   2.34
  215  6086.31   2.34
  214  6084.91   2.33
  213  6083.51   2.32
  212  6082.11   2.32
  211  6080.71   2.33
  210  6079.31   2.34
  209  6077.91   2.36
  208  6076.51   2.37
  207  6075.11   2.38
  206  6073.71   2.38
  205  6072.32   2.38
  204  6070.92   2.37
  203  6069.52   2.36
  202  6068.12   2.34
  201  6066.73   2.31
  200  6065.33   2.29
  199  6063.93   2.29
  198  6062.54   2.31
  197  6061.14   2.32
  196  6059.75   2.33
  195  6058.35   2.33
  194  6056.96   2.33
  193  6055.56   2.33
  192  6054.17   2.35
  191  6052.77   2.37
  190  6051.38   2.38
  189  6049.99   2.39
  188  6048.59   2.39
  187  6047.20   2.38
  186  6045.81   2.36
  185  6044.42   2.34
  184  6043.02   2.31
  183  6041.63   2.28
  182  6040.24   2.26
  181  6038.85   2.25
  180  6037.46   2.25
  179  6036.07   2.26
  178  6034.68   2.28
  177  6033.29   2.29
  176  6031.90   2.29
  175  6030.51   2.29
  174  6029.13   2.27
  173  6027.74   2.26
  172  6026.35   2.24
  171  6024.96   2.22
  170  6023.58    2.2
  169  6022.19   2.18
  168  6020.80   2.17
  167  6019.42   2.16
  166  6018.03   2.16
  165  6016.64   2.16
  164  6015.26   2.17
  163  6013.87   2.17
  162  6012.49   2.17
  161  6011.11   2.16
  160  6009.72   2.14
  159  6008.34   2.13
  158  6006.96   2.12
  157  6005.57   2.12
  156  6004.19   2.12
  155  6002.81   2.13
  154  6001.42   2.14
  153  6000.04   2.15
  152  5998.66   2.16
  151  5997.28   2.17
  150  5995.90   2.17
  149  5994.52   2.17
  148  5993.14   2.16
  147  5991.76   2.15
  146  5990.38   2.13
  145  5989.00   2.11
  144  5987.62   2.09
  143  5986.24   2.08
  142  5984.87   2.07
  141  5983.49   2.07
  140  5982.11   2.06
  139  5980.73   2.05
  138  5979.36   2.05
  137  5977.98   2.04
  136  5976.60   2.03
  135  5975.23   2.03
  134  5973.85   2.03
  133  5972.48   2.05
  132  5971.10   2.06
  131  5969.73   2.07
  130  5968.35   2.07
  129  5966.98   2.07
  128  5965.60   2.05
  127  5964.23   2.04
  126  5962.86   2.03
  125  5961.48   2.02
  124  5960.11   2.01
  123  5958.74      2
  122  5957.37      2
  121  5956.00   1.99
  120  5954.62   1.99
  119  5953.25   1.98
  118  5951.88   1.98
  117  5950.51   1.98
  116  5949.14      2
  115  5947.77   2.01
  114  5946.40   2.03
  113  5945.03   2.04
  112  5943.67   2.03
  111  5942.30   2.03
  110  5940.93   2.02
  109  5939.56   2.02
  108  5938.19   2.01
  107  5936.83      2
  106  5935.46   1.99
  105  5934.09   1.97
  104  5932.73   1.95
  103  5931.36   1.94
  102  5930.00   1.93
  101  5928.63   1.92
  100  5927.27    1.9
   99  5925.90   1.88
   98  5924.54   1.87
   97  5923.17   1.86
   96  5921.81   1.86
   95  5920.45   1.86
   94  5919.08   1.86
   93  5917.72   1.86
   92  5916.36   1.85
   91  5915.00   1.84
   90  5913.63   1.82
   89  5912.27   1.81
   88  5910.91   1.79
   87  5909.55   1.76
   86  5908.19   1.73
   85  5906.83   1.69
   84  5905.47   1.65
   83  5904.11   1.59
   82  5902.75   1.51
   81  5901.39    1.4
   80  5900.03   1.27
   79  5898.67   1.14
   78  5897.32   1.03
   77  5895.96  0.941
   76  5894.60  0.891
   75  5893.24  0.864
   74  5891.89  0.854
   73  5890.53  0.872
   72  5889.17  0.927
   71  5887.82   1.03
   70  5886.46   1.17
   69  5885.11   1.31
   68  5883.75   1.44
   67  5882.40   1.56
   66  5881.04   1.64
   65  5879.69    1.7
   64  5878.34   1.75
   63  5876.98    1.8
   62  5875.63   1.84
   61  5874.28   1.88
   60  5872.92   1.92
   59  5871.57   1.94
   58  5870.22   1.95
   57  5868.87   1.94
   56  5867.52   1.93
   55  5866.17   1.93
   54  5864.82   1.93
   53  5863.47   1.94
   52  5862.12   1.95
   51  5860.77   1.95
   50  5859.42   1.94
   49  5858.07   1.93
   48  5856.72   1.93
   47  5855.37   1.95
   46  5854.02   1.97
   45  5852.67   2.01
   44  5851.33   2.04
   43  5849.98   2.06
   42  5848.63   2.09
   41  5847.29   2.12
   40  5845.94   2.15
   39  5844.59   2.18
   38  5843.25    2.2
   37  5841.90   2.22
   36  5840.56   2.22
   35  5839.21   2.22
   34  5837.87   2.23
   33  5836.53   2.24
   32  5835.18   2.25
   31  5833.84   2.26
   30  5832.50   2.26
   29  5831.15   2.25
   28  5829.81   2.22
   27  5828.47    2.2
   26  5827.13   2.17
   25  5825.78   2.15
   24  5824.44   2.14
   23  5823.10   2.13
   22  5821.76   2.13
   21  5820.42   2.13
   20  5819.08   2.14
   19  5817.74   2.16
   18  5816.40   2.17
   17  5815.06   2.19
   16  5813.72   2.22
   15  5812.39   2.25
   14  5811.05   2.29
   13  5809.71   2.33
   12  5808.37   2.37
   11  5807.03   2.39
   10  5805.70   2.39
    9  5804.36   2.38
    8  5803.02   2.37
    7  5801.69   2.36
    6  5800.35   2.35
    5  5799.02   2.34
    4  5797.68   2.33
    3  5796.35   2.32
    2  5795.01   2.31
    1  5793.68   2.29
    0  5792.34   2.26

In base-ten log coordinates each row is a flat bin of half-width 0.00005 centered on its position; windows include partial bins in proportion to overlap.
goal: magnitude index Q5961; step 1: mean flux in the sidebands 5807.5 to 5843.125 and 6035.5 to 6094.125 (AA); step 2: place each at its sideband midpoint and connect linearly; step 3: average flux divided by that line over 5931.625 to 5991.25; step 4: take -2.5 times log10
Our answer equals 0.13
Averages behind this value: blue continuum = 2.21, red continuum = 2.34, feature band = 2.03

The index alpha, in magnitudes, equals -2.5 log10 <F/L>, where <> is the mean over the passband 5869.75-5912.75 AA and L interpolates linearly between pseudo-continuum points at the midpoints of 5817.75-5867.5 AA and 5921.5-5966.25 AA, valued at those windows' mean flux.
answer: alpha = 0.37 mag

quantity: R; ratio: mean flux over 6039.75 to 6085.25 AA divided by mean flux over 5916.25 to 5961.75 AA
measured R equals 1.19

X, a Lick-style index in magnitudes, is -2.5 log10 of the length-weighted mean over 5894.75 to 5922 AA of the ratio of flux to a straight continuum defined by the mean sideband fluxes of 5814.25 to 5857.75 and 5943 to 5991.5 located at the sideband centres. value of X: 0.29 mag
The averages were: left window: 2.15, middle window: 1.59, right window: 2.04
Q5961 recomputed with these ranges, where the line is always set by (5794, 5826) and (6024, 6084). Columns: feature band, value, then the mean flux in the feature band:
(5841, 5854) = 0.08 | 2.11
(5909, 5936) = 0.22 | 1.88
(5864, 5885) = 0.26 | 1.8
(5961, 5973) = 0.13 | 2.05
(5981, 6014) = 0.09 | 2.13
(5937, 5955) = 0.14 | 2.01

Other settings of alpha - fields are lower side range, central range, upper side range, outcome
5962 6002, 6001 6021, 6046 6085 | 0.02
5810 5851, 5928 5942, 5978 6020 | 0.09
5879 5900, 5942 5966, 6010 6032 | -0.20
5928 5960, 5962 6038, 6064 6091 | 0.00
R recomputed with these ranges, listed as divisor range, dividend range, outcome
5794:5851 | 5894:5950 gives 0.79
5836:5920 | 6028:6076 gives 1.35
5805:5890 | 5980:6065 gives 1.11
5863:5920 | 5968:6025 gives 1.36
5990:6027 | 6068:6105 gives 1.08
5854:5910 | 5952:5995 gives 1.31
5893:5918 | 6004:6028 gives 1.44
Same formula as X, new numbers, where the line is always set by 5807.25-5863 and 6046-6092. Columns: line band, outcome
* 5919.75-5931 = 0.18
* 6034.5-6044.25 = 0.02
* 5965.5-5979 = 0.11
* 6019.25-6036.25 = 0.03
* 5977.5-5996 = 0.09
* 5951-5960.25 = 0.13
